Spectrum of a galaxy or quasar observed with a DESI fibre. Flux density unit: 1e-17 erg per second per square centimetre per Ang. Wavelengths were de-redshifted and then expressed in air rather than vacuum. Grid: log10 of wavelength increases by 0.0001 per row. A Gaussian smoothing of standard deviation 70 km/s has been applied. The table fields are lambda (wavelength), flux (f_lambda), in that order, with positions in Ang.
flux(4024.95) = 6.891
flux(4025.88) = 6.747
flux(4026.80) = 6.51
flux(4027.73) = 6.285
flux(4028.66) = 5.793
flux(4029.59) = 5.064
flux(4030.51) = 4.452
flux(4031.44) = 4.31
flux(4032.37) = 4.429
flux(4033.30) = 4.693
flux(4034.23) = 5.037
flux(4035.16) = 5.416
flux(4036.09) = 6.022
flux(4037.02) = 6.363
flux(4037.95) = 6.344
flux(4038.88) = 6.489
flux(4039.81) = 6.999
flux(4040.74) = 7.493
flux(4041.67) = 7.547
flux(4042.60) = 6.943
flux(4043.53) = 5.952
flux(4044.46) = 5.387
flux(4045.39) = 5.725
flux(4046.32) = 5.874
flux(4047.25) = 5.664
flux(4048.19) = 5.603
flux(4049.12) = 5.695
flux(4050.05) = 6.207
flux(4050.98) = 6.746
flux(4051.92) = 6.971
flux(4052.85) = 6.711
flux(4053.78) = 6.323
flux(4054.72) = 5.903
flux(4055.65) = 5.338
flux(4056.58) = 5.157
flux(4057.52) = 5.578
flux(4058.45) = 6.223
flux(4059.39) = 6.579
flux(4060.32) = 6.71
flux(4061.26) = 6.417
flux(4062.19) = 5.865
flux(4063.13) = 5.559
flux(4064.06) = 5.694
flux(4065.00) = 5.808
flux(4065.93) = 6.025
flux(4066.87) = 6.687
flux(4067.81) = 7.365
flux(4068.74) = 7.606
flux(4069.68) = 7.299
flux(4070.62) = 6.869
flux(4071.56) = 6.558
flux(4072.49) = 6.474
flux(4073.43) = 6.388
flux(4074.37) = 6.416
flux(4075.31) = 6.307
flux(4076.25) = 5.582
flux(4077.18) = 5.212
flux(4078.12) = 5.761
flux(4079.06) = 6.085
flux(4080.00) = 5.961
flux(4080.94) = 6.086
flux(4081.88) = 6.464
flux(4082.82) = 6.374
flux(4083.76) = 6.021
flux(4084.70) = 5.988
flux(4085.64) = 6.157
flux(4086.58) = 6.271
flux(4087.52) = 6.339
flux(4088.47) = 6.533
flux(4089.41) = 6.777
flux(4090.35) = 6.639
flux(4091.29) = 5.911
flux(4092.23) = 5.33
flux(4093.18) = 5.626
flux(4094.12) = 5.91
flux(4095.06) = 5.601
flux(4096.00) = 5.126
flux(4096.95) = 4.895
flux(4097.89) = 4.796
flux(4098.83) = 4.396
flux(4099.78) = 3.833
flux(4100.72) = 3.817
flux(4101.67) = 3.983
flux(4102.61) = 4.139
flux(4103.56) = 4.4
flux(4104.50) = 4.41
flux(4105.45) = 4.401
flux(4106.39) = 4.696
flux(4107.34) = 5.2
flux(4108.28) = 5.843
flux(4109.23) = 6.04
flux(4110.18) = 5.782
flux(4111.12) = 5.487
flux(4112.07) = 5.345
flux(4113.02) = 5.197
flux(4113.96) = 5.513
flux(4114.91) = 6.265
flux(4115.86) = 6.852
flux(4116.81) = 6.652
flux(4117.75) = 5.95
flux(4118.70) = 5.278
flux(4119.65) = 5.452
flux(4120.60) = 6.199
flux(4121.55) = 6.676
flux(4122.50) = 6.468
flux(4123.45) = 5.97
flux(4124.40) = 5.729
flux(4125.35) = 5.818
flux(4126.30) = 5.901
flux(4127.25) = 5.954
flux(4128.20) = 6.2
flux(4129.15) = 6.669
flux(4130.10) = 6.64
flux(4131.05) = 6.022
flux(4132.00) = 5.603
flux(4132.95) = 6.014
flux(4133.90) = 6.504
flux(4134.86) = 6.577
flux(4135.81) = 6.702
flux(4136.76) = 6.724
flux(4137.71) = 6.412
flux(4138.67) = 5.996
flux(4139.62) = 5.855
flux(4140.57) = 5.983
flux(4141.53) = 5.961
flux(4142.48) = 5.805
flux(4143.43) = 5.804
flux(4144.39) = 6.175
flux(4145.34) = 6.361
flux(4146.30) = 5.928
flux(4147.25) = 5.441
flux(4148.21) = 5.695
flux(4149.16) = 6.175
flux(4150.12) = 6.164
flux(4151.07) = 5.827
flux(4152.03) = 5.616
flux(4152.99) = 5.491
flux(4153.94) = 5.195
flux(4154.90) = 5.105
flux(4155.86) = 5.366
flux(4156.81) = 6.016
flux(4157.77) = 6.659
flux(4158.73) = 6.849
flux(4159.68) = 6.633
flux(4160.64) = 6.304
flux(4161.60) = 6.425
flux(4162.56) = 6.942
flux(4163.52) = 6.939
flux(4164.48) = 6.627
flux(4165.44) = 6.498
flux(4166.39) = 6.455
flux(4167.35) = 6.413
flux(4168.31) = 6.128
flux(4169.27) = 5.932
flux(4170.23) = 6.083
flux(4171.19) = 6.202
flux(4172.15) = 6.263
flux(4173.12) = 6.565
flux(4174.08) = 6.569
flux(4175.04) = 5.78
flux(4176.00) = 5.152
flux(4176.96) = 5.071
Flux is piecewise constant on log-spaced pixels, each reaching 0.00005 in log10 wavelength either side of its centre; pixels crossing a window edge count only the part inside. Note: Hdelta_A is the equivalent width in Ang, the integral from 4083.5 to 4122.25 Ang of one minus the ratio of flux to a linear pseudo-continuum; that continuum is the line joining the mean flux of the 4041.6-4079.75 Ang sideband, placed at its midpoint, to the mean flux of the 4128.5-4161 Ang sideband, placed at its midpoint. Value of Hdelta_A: 4.0 Ang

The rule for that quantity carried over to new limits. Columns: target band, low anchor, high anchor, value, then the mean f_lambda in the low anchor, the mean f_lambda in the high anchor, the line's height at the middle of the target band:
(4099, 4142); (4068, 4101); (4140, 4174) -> 2.4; 5.95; 6.12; 6.03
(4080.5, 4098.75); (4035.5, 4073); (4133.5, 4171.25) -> 1.0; 6.32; 6.15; 6.26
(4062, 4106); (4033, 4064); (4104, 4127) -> 1.0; 6.11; 5.71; 5.9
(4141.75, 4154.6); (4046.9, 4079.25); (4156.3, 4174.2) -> 1.2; 6.21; 6.44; 6.4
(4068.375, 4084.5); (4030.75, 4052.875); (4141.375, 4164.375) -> -0.8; 6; 6.05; 6.01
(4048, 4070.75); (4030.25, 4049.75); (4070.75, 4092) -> -1.0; 5.85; 6.2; 6.01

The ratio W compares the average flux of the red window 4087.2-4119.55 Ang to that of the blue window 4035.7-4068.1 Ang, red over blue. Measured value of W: 0.86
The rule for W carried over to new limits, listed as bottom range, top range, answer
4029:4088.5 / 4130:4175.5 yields 1.01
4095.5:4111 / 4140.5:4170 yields 1.28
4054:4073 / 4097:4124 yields 0.85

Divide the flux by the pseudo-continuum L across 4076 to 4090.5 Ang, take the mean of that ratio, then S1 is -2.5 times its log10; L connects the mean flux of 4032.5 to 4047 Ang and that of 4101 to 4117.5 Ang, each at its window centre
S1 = -0.10 mag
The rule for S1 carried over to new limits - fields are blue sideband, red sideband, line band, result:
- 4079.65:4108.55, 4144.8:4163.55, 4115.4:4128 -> -0.069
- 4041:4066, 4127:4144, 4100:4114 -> 0.245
